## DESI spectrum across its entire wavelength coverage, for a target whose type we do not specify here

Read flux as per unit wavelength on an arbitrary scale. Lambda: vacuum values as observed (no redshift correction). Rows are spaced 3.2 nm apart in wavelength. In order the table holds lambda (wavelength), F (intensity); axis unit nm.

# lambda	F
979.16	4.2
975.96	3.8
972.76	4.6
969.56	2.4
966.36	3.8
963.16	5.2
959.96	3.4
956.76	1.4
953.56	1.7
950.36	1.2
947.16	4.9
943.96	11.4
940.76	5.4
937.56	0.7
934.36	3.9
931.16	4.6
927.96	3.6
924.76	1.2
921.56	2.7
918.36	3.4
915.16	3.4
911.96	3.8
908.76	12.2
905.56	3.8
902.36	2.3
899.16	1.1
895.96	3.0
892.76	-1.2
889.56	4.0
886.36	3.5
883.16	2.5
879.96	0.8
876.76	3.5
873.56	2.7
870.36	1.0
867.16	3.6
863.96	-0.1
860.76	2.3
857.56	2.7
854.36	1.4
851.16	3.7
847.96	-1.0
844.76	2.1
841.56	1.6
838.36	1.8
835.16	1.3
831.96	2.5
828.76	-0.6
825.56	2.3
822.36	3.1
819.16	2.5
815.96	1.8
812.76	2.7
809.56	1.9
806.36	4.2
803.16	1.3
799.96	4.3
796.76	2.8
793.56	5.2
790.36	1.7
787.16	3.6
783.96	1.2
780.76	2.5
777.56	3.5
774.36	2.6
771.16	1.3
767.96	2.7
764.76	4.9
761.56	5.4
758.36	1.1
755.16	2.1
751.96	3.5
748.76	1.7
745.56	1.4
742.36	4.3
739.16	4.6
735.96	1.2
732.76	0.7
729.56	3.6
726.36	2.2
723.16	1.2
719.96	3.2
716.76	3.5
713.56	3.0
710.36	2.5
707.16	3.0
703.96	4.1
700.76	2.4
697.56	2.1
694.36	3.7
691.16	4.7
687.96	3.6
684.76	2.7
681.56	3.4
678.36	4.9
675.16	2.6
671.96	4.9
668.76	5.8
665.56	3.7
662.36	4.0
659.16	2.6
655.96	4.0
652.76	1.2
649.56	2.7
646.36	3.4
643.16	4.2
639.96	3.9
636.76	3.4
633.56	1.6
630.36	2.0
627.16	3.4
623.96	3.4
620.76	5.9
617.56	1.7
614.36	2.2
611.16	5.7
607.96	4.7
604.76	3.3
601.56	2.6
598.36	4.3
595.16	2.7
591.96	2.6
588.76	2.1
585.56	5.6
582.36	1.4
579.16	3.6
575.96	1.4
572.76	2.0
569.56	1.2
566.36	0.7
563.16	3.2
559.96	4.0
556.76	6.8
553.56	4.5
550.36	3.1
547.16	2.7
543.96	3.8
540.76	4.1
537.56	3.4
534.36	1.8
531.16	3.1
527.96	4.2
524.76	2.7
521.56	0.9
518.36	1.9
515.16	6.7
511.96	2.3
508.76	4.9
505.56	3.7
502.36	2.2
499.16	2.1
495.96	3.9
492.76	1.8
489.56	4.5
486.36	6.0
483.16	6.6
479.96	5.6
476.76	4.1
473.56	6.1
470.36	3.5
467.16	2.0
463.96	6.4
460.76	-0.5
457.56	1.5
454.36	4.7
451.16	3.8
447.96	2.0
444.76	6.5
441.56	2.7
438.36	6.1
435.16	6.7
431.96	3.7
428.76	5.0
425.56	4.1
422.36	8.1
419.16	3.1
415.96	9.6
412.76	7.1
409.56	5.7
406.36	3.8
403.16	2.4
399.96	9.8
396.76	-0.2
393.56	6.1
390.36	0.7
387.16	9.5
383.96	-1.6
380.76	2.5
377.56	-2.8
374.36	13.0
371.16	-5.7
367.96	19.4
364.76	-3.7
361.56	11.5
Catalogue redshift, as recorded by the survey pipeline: 1.44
